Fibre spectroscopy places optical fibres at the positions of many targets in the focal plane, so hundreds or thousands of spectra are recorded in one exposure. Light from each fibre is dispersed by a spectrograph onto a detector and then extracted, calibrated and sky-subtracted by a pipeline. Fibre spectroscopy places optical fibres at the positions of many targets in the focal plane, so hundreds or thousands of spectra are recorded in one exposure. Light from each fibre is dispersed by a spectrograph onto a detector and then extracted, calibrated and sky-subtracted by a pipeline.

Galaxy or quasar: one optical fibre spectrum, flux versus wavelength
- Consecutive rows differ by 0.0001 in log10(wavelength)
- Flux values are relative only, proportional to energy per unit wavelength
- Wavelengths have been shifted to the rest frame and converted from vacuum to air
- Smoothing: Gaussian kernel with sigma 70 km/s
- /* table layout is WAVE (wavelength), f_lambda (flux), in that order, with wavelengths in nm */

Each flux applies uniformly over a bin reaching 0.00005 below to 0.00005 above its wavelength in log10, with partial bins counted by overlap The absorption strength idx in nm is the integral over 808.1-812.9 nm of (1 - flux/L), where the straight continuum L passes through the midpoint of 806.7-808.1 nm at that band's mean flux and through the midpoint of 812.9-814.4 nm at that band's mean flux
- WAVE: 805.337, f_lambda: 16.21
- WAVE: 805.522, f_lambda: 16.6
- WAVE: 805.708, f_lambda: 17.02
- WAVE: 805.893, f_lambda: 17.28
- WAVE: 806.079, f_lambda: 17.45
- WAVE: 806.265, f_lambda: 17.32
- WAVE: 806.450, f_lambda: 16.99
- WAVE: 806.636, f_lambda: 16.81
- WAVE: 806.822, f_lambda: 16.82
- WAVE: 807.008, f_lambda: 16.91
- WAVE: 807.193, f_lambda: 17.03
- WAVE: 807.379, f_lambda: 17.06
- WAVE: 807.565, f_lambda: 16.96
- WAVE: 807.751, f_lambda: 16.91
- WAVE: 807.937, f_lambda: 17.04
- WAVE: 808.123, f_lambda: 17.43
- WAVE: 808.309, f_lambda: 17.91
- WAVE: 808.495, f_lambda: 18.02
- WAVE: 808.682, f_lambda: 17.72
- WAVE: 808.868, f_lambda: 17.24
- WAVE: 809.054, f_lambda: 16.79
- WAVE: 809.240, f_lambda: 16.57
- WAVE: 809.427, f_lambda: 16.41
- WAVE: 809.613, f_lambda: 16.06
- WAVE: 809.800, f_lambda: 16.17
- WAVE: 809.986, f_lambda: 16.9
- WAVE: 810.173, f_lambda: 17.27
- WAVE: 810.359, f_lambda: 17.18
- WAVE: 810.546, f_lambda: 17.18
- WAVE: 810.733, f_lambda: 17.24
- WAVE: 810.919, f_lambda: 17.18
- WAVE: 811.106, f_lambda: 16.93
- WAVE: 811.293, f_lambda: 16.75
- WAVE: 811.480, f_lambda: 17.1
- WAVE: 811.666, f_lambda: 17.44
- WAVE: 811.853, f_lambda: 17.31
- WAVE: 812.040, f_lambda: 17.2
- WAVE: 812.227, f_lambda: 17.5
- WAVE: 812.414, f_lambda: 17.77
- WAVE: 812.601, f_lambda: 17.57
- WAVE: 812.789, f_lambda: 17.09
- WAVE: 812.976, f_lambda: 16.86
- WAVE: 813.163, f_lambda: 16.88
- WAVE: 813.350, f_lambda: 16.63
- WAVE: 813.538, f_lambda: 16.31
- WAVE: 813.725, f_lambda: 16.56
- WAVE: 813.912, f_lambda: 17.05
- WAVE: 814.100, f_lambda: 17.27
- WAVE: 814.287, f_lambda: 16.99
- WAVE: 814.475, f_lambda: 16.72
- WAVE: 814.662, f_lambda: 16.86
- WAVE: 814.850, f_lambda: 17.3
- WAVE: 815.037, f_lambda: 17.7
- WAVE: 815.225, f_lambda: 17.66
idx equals -0.07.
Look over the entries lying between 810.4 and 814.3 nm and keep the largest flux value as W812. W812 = 17.77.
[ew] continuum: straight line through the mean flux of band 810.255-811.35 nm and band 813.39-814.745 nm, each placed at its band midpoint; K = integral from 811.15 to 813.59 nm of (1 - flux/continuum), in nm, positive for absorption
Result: -0.02 nm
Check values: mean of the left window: 17.1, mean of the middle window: 17.1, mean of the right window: 16.8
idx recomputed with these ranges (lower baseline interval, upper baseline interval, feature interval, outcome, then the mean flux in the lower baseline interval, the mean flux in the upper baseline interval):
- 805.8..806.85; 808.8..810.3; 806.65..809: -0.043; 17.1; 16.7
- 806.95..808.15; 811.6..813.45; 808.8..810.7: 0.037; 17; 17.2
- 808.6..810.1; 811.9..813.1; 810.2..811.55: -0.006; 16.7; 17.3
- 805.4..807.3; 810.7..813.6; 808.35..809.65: 0.001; 17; 17.1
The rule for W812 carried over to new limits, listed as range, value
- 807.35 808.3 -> 17.43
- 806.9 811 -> 18.02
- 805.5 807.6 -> 17.45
